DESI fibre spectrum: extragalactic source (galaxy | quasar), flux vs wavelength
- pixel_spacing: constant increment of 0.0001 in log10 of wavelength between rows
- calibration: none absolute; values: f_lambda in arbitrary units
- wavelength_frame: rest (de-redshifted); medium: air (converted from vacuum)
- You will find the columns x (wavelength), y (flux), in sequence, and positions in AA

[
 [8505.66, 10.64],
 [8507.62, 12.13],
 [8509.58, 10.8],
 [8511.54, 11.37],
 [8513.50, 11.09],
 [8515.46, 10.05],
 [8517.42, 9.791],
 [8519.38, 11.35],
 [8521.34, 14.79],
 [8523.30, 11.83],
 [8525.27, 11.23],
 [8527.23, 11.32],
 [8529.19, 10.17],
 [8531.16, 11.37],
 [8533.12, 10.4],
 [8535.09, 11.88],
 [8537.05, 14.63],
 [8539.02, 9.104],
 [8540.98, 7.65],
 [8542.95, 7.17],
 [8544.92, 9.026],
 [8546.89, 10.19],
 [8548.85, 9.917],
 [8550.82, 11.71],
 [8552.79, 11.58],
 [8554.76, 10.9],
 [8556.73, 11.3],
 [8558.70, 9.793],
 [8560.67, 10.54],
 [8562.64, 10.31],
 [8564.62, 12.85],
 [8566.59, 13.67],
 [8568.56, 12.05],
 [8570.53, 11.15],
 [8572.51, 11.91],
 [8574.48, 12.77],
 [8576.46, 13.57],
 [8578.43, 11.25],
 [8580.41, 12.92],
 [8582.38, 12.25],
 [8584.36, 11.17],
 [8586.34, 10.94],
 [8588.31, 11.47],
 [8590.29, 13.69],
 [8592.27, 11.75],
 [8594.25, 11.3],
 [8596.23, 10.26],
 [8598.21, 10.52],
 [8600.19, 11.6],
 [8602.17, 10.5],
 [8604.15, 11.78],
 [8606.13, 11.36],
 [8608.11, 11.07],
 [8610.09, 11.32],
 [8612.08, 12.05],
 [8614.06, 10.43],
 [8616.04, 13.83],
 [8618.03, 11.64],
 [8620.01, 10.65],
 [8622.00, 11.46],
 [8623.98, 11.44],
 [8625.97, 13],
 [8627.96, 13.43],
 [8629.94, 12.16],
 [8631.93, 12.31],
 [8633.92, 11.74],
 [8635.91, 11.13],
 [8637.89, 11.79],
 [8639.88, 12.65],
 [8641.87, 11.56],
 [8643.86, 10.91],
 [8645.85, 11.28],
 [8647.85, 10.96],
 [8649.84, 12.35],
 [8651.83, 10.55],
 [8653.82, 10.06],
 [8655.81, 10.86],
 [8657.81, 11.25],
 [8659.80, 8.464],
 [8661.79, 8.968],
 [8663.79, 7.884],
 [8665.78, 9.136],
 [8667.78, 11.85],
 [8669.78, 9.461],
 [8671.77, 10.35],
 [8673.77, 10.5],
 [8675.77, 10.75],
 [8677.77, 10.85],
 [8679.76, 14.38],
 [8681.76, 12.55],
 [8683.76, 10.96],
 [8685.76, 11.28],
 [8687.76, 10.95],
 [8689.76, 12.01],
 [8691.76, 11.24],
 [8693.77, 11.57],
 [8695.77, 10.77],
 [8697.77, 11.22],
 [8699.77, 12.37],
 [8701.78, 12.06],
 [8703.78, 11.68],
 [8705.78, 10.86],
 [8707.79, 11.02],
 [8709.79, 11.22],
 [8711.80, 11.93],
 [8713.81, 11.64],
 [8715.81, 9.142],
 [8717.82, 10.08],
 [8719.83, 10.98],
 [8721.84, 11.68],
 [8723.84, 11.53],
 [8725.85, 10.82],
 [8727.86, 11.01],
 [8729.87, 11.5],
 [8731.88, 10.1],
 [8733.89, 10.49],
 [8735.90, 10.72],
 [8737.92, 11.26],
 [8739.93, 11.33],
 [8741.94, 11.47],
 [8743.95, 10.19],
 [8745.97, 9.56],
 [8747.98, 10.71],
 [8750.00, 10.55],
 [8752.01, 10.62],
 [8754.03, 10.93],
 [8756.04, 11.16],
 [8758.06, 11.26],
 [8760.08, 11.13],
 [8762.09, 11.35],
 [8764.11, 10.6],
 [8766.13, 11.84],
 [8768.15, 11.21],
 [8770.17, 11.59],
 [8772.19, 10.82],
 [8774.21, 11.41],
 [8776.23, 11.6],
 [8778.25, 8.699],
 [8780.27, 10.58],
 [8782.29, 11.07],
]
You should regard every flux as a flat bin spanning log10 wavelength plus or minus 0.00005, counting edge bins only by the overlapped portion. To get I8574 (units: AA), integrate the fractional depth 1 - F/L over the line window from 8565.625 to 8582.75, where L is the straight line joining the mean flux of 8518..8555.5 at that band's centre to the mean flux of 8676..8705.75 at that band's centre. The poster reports -2.1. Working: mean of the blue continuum 10.8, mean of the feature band 12.4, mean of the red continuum 11.7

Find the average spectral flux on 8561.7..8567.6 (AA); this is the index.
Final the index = 12.3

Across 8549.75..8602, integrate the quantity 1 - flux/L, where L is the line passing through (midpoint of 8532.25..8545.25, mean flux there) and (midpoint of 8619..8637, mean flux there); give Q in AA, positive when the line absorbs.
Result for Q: -4.0 AA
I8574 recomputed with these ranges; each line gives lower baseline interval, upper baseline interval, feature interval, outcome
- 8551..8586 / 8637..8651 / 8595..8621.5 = 0.84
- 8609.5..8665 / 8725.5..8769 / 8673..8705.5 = -1.36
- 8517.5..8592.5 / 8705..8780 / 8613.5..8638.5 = -1.73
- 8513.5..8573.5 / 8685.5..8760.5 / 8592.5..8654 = -2.93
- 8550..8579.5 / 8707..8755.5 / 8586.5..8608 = 0.26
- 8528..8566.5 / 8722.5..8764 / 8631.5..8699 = -1.41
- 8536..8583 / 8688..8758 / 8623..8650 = -1.90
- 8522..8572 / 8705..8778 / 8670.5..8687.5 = -0.71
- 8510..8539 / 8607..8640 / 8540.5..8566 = 2.71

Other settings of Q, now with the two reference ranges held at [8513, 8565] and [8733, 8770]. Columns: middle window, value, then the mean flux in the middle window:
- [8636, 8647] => -0.7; 11.6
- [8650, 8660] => 0.3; 10.6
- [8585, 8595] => -0.9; 11.8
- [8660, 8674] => 1.6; 9.62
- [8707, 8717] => -0.1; 11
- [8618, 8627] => -0.7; 11.6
